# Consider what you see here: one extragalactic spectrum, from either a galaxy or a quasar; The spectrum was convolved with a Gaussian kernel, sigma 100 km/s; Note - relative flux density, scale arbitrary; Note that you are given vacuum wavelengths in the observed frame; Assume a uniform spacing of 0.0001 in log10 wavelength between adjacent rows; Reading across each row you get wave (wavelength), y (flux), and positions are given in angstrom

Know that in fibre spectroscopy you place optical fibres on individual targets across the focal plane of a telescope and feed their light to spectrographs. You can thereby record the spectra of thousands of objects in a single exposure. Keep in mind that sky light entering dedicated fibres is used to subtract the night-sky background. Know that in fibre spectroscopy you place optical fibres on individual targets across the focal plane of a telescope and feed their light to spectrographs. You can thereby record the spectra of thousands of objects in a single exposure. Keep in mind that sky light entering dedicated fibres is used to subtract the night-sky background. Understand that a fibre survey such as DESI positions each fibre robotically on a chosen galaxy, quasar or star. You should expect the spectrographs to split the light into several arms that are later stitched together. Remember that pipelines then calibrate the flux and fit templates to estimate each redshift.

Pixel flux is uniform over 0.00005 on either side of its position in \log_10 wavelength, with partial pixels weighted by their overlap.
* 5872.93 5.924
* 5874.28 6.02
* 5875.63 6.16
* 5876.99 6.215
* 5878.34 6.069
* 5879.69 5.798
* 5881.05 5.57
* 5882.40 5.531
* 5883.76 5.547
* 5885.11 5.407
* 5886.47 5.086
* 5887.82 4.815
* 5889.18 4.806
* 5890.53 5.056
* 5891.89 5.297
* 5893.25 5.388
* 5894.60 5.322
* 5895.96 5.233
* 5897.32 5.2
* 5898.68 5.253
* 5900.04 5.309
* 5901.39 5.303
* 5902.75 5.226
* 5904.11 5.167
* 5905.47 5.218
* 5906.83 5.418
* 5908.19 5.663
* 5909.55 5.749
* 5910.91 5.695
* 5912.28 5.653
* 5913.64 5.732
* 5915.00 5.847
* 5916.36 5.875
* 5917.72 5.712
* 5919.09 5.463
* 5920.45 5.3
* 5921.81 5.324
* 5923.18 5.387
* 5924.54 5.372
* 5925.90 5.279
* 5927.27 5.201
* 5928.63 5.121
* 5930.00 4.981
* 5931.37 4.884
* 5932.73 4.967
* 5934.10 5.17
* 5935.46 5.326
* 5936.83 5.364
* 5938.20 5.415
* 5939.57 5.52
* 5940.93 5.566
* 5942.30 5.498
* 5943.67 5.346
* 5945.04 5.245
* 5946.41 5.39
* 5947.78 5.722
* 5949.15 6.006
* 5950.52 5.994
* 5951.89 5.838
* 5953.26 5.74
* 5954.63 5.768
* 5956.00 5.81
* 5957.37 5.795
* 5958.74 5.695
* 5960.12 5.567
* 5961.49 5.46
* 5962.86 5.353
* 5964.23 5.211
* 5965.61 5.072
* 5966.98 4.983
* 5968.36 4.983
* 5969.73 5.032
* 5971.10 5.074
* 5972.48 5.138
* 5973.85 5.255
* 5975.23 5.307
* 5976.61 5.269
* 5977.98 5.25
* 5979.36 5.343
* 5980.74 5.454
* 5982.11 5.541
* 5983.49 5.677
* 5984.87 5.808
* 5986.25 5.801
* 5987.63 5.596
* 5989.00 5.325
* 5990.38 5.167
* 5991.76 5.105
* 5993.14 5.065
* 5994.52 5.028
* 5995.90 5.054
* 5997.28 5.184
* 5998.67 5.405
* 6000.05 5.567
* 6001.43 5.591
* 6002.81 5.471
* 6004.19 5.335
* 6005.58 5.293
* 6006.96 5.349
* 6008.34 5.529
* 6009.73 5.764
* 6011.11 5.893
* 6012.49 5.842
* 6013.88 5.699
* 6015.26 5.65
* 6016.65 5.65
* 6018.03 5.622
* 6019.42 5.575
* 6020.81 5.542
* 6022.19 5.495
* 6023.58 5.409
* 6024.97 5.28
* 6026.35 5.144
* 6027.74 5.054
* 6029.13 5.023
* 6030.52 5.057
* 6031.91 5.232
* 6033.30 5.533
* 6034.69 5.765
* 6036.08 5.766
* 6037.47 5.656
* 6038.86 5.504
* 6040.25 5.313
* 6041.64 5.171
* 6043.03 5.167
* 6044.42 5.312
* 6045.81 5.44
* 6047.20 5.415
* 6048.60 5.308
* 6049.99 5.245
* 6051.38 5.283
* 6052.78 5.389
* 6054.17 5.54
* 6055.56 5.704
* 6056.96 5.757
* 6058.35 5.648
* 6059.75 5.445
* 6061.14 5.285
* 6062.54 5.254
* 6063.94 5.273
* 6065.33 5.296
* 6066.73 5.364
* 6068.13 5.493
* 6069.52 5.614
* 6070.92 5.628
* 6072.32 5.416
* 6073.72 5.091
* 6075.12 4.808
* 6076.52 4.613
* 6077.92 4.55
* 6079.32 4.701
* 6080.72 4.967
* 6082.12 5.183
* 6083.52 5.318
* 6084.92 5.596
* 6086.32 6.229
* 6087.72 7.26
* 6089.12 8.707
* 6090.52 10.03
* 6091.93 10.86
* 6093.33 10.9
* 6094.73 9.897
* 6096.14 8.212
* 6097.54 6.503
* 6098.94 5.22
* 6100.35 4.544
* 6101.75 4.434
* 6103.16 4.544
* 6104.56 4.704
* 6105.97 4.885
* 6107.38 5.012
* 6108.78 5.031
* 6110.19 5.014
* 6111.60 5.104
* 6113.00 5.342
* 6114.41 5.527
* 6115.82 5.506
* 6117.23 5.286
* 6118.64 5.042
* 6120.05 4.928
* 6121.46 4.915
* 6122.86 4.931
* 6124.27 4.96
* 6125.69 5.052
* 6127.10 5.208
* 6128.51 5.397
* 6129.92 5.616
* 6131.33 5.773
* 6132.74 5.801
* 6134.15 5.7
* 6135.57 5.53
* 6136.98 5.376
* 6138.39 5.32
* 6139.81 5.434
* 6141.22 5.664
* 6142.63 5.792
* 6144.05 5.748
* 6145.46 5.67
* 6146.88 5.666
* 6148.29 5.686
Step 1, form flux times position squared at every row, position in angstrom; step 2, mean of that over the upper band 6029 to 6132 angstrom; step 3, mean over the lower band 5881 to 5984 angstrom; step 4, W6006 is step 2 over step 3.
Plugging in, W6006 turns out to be 1.10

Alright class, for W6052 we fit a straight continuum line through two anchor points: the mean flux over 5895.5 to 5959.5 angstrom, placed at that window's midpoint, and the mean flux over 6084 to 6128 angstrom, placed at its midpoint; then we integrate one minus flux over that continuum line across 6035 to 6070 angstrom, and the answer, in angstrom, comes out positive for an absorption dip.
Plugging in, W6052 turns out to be 2.8 angstrom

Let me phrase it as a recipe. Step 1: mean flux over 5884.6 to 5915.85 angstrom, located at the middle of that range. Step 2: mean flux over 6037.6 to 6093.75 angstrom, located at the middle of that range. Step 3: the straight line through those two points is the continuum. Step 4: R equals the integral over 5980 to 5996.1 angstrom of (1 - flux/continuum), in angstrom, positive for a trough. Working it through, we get 0.59 angstrom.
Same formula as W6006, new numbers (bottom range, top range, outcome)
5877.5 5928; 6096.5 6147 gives 1.05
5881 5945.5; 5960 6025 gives 1.04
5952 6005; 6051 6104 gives 1.16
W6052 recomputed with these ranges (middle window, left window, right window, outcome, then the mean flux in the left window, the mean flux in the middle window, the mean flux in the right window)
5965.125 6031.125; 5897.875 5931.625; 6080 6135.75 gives 3.27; 5.41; 5.37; 5.97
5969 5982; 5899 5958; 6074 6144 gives 0.73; 5.47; 5.25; 5.81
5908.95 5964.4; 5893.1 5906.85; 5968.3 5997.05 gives -2.25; 5.27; 5.5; 5.31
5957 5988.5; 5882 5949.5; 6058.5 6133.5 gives 0.67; 5.36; 5.37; 5.76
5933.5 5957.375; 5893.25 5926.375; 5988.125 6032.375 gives -0.67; 5.45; 5.58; 5.39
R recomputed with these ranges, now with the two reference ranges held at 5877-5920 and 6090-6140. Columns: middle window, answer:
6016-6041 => 1.2 angstrom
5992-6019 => 0.9 angstrom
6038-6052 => 1.0 angstrom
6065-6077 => 1.1 angstrom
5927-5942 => 0.8 angstrom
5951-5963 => -0.3 angstrom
